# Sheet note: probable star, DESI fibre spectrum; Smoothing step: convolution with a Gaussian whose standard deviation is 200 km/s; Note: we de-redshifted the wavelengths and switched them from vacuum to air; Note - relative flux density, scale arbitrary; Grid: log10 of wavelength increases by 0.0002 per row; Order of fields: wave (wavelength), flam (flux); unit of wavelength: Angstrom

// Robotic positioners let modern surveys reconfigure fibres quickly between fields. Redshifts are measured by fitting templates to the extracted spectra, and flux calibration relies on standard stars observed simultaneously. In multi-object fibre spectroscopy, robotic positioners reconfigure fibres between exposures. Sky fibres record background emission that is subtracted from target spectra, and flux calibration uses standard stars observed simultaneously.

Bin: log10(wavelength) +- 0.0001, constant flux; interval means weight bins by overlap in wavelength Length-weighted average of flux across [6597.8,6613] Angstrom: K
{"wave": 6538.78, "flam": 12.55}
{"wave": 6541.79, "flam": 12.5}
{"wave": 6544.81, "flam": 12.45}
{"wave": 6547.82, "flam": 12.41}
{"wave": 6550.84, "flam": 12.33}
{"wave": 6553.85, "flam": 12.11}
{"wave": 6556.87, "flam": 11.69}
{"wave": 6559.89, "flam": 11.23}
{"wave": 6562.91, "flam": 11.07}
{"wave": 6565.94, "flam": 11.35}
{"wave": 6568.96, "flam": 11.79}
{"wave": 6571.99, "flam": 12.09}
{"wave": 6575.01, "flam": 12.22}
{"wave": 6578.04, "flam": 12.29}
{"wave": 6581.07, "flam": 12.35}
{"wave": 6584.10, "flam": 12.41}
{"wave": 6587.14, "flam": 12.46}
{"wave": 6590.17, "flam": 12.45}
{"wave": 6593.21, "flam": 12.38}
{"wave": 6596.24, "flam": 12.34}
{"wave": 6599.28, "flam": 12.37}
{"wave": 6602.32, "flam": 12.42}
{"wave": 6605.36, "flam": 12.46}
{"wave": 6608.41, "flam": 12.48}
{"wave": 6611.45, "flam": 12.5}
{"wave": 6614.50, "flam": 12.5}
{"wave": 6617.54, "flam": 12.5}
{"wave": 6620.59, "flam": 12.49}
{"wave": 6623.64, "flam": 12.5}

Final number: 12.4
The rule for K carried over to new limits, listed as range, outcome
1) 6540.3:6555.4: 12.4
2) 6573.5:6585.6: 12.3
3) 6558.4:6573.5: 11.5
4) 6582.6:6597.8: 12.4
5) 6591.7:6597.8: 12.4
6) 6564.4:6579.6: 11.9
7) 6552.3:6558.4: 11.9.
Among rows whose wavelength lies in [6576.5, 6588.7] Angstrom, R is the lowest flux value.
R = 12.29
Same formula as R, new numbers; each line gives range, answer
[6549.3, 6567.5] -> 11.07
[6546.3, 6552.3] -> 12.33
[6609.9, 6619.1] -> 12.5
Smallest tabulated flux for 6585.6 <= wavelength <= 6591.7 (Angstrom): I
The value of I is 12.45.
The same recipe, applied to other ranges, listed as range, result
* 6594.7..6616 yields 12.34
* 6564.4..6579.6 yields 11.35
